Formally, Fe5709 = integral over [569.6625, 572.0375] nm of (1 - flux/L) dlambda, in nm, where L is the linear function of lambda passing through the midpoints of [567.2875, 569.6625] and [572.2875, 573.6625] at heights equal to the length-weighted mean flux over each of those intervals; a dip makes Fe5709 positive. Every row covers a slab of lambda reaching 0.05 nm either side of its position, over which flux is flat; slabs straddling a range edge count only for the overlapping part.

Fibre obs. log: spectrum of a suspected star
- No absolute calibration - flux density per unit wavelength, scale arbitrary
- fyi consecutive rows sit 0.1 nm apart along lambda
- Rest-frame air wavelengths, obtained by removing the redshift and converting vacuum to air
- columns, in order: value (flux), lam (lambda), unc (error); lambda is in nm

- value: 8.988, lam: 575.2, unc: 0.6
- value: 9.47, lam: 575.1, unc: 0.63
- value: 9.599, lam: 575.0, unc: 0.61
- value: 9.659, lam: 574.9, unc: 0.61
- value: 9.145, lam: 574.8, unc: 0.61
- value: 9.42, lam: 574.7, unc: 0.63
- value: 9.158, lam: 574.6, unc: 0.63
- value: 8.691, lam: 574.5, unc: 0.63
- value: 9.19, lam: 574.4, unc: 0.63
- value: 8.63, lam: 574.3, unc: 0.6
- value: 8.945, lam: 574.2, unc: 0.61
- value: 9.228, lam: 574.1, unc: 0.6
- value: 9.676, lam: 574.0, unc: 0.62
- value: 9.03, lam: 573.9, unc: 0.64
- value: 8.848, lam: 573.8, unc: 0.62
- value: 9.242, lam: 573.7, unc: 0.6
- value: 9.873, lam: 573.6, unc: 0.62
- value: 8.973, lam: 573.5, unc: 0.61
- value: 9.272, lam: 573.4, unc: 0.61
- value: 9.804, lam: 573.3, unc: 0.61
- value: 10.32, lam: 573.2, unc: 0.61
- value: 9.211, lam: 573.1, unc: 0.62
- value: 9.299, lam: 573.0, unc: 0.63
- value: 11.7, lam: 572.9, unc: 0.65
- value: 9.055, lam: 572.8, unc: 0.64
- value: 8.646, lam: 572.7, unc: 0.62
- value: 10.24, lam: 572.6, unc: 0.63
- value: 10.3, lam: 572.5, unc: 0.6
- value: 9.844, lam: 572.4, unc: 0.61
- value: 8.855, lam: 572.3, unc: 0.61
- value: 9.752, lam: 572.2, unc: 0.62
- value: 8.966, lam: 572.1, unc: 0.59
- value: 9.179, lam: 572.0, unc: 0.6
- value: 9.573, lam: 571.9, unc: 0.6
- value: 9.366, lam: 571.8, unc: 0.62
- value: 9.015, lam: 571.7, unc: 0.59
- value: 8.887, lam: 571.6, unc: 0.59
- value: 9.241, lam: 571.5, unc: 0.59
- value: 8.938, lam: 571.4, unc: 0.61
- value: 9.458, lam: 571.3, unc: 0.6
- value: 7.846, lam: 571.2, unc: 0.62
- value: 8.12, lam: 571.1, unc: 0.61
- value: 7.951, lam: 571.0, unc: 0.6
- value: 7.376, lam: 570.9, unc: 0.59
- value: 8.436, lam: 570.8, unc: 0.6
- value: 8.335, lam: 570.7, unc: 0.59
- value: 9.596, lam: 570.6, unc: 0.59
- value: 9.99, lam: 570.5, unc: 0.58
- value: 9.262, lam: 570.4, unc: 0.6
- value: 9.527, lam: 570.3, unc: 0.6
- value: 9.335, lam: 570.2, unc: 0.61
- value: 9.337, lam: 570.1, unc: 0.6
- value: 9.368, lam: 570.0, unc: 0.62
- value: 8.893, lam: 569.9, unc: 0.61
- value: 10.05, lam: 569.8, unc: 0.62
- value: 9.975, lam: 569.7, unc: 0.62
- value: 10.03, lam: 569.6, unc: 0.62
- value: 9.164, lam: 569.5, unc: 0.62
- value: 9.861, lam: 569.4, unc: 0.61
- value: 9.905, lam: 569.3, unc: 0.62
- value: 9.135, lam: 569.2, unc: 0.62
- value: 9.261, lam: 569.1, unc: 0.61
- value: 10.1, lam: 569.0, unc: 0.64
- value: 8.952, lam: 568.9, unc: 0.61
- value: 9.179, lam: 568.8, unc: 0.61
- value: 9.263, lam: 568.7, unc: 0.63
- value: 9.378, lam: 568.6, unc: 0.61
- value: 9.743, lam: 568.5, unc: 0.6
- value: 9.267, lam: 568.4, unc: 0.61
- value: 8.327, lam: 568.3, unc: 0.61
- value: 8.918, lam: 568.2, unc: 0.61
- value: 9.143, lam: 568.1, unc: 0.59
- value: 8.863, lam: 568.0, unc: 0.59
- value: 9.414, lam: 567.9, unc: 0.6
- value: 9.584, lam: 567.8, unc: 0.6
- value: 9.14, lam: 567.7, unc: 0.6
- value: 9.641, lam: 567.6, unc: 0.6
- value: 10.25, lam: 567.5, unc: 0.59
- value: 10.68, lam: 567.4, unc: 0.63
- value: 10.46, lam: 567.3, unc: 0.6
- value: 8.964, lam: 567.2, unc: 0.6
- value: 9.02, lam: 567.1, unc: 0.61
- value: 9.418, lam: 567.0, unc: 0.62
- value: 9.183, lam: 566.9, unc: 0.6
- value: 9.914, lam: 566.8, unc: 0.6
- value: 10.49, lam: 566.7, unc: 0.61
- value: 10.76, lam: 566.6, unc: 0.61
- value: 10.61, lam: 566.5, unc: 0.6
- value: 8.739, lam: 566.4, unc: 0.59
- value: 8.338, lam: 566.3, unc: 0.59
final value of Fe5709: 0.14 nm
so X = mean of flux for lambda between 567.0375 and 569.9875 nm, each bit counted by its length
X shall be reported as 9.47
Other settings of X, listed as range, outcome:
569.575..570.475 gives 9.53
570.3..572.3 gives 8.92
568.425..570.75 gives 9.46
